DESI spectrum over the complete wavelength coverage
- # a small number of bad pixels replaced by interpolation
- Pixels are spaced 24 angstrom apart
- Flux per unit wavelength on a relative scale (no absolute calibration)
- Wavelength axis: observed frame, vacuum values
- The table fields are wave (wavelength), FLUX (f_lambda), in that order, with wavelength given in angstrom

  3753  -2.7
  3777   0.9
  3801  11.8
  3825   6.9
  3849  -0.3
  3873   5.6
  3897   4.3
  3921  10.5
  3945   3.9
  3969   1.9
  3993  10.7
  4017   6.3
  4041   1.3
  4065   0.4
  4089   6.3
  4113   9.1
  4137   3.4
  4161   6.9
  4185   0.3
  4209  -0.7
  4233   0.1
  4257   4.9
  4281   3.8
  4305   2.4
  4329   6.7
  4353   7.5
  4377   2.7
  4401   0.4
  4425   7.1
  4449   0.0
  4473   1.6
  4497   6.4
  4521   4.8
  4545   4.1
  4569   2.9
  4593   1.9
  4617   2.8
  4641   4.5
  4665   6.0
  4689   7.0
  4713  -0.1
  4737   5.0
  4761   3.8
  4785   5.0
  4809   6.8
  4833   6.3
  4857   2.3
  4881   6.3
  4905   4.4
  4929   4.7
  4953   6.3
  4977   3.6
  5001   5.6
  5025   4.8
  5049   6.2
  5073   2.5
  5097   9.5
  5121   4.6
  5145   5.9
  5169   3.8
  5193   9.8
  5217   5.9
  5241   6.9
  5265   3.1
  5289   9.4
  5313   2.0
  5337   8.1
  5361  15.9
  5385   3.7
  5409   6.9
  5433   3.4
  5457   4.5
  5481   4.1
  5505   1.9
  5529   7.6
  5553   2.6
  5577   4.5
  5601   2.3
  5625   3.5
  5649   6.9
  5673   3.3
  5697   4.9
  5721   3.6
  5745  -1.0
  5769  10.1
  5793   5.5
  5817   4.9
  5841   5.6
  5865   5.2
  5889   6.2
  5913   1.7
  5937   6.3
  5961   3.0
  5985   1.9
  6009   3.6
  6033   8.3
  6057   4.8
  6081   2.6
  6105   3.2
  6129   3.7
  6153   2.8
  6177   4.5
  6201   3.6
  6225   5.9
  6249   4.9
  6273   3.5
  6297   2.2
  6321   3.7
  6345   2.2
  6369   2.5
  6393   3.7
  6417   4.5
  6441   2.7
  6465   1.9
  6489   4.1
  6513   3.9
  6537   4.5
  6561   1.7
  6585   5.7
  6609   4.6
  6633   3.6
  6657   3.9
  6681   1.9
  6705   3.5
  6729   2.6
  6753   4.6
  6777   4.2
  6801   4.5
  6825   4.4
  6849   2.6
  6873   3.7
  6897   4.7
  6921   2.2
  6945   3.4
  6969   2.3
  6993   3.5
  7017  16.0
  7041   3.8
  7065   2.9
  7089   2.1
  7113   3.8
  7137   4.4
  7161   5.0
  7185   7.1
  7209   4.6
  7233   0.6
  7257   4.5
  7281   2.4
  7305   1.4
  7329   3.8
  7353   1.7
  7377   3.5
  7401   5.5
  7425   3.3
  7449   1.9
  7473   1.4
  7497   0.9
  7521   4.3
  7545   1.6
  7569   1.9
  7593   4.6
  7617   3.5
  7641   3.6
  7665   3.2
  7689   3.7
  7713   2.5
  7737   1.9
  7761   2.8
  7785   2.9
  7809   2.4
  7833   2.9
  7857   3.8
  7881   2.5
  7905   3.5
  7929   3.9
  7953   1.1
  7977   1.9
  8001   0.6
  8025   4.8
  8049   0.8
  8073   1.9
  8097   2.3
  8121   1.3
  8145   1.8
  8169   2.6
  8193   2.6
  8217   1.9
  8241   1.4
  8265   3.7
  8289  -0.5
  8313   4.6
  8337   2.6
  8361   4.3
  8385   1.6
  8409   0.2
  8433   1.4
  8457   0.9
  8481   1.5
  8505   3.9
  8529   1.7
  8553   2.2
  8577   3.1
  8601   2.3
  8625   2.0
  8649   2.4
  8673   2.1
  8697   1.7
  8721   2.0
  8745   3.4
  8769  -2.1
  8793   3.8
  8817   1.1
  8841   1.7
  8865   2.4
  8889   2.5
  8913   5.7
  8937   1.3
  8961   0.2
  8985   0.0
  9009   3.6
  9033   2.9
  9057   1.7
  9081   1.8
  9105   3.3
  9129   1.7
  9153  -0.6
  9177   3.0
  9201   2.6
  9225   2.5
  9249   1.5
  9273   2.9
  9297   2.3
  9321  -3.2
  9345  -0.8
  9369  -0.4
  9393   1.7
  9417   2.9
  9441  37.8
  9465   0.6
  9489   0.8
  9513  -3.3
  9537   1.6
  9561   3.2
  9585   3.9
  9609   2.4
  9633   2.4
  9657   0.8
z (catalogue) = 0.068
